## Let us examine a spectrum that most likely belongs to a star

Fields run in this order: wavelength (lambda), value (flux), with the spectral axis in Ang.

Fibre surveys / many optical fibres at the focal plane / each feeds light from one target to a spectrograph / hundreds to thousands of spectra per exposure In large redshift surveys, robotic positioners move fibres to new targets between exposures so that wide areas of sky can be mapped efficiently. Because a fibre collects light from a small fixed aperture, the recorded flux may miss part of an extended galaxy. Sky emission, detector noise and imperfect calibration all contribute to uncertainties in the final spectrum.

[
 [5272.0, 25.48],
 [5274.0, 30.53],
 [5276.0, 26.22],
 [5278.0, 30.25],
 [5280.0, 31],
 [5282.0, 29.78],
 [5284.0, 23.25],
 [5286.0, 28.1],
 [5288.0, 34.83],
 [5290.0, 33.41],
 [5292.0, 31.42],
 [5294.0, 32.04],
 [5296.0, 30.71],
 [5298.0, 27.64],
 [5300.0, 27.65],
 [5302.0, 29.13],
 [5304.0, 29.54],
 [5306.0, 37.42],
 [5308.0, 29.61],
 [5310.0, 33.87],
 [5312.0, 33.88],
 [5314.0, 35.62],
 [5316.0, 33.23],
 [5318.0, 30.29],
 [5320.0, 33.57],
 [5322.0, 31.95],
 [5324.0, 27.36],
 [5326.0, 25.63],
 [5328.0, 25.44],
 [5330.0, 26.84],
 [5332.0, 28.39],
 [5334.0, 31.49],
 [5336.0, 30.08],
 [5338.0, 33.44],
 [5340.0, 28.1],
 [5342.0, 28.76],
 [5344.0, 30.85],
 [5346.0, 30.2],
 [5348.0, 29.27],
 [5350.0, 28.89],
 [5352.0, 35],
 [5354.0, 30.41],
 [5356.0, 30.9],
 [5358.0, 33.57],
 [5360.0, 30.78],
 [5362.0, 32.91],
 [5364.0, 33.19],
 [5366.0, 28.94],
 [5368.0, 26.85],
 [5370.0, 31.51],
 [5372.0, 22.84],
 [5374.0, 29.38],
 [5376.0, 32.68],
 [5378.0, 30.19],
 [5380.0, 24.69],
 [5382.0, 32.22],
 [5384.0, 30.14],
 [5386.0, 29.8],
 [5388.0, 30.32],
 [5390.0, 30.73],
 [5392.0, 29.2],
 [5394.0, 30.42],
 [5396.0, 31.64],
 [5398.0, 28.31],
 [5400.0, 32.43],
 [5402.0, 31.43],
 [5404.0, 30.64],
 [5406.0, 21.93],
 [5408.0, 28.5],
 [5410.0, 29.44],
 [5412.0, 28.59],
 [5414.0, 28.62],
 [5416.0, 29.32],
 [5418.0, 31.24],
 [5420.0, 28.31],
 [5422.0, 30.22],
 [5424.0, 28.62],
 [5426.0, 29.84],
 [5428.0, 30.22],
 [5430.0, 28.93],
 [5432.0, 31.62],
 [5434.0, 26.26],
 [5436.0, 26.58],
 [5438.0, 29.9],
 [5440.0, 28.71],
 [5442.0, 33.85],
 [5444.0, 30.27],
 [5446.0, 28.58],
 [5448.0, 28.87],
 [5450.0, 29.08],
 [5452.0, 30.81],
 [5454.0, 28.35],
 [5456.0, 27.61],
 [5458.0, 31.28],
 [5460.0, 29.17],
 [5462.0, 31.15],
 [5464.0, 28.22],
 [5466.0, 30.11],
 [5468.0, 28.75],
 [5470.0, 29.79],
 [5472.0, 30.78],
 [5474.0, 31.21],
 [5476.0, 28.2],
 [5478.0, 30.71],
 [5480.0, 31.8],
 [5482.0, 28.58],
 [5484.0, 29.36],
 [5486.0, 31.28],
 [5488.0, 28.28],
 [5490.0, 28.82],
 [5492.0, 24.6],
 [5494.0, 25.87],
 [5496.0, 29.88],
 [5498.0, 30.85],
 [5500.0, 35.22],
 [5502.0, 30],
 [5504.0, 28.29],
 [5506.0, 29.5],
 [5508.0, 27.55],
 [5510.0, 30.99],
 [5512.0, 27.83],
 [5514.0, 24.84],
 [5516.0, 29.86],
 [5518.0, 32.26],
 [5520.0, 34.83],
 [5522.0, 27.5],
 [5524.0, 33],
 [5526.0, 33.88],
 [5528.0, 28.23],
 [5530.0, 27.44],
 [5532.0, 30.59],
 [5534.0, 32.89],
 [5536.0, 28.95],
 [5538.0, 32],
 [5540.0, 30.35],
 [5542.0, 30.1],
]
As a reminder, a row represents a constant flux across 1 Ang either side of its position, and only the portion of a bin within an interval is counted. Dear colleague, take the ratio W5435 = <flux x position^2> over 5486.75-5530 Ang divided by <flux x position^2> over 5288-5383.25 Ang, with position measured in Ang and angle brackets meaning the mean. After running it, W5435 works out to 1.03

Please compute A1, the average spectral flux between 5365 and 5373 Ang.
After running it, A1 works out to 27.5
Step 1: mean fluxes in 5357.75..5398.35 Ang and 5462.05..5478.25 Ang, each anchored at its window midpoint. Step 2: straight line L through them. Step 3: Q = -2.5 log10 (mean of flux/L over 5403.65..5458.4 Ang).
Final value 0.03 mag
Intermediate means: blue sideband 30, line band 29.1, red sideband 29.8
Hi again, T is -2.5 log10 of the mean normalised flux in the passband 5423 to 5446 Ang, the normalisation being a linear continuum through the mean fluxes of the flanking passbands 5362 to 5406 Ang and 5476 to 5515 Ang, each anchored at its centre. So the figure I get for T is 0.00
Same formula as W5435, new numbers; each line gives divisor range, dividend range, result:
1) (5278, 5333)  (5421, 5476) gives 1.02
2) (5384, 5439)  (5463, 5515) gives 1.03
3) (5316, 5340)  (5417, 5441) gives 1.02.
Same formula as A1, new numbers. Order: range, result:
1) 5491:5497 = 26.8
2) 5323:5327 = 26.5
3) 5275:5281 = 29.2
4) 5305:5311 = 33.6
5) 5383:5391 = 30.2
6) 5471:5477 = 30.1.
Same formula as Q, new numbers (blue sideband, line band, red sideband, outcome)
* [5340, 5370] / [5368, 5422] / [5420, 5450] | 0.025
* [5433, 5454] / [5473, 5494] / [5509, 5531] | 0.020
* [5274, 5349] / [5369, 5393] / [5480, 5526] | 0.021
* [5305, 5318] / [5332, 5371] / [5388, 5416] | 0.036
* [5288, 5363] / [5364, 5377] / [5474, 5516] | 0.050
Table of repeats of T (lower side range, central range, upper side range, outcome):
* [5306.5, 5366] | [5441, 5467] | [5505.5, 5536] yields 0.02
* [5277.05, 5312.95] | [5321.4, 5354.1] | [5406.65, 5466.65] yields 0.03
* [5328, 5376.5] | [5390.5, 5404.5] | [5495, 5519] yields -0.02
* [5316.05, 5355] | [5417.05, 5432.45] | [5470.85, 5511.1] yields 0.00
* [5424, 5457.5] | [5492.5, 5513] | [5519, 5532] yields 0.03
